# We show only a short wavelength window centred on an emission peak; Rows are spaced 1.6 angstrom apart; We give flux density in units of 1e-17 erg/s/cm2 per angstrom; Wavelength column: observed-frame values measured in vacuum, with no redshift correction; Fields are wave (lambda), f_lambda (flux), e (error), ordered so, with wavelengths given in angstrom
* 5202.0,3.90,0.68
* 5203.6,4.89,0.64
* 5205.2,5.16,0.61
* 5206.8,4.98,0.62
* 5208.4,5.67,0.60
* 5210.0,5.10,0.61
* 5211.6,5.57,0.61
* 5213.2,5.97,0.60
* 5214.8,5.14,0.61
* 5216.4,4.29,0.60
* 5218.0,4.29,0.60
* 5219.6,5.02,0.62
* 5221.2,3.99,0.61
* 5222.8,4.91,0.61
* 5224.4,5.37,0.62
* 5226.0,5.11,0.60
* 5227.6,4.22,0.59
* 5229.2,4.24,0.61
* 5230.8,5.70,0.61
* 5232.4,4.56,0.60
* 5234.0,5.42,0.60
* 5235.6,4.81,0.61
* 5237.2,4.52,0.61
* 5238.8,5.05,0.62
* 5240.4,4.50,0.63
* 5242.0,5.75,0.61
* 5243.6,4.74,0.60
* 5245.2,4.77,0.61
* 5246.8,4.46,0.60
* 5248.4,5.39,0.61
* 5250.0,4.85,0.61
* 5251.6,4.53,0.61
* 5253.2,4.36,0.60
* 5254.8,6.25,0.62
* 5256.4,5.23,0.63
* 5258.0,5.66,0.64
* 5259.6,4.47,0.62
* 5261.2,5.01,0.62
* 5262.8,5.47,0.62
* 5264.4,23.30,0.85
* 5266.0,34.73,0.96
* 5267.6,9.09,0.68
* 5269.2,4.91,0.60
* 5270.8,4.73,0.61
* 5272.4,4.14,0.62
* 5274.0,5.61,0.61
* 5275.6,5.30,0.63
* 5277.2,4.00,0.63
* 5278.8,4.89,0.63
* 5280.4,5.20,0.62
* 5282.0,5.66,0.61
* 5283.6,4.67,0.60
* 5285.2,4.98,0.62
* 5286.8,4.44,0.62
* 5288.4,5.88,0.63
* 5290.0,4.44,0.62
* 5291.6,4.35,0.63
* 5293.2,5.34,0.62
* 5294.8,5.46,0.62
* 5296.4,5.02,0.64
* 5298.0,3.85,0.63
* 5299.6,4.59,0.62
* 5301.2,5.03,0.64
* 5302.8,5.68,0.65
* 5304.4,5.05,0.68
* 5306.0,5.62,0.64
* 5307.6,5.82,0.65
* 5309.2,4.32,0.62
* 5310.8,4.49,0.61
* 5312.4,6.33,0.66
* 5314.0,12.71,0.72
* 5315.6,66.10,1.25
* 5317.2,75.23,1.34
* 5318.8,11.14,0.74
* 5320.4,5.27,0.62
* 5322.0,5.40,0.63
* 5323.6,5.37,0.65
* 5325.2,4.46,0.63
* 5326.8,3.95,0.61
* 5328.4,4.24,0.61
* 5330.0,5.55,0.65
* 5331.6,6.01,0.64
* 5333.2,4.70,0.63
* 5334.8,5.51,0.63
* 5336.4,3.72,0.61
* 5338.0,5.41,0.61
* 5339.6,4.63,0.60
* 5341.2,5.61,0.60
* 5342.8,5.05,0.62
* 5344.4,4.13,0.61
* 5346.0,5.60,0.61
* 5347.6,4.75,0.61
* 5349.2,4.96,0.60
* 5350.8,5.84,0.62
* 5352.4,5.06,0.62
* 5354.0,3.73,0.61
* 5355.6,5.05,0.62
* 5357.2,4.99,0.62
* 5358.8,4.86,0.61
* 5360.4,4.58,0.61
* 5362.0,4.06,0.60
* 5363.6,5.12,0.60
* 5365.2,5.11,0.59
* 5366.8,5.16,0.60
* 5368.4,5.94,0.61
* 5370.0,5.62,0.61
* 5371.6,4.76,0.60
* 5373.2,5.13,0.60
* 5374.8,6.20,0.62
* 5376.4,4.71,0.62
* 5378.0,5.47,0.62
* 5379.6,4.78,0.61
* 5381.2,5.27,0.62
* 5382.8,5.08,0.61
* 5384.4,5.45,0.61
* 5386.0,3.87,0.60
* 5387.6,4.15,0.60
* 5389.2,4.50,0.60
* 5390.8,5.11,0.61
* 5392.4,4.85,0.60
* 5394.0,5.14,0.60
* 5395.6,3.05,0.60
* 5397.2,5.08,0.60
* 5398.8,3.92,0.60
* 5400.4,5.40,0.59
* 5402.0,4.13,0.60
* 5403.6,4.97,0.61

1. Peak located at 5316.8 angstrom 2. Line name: [O III]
